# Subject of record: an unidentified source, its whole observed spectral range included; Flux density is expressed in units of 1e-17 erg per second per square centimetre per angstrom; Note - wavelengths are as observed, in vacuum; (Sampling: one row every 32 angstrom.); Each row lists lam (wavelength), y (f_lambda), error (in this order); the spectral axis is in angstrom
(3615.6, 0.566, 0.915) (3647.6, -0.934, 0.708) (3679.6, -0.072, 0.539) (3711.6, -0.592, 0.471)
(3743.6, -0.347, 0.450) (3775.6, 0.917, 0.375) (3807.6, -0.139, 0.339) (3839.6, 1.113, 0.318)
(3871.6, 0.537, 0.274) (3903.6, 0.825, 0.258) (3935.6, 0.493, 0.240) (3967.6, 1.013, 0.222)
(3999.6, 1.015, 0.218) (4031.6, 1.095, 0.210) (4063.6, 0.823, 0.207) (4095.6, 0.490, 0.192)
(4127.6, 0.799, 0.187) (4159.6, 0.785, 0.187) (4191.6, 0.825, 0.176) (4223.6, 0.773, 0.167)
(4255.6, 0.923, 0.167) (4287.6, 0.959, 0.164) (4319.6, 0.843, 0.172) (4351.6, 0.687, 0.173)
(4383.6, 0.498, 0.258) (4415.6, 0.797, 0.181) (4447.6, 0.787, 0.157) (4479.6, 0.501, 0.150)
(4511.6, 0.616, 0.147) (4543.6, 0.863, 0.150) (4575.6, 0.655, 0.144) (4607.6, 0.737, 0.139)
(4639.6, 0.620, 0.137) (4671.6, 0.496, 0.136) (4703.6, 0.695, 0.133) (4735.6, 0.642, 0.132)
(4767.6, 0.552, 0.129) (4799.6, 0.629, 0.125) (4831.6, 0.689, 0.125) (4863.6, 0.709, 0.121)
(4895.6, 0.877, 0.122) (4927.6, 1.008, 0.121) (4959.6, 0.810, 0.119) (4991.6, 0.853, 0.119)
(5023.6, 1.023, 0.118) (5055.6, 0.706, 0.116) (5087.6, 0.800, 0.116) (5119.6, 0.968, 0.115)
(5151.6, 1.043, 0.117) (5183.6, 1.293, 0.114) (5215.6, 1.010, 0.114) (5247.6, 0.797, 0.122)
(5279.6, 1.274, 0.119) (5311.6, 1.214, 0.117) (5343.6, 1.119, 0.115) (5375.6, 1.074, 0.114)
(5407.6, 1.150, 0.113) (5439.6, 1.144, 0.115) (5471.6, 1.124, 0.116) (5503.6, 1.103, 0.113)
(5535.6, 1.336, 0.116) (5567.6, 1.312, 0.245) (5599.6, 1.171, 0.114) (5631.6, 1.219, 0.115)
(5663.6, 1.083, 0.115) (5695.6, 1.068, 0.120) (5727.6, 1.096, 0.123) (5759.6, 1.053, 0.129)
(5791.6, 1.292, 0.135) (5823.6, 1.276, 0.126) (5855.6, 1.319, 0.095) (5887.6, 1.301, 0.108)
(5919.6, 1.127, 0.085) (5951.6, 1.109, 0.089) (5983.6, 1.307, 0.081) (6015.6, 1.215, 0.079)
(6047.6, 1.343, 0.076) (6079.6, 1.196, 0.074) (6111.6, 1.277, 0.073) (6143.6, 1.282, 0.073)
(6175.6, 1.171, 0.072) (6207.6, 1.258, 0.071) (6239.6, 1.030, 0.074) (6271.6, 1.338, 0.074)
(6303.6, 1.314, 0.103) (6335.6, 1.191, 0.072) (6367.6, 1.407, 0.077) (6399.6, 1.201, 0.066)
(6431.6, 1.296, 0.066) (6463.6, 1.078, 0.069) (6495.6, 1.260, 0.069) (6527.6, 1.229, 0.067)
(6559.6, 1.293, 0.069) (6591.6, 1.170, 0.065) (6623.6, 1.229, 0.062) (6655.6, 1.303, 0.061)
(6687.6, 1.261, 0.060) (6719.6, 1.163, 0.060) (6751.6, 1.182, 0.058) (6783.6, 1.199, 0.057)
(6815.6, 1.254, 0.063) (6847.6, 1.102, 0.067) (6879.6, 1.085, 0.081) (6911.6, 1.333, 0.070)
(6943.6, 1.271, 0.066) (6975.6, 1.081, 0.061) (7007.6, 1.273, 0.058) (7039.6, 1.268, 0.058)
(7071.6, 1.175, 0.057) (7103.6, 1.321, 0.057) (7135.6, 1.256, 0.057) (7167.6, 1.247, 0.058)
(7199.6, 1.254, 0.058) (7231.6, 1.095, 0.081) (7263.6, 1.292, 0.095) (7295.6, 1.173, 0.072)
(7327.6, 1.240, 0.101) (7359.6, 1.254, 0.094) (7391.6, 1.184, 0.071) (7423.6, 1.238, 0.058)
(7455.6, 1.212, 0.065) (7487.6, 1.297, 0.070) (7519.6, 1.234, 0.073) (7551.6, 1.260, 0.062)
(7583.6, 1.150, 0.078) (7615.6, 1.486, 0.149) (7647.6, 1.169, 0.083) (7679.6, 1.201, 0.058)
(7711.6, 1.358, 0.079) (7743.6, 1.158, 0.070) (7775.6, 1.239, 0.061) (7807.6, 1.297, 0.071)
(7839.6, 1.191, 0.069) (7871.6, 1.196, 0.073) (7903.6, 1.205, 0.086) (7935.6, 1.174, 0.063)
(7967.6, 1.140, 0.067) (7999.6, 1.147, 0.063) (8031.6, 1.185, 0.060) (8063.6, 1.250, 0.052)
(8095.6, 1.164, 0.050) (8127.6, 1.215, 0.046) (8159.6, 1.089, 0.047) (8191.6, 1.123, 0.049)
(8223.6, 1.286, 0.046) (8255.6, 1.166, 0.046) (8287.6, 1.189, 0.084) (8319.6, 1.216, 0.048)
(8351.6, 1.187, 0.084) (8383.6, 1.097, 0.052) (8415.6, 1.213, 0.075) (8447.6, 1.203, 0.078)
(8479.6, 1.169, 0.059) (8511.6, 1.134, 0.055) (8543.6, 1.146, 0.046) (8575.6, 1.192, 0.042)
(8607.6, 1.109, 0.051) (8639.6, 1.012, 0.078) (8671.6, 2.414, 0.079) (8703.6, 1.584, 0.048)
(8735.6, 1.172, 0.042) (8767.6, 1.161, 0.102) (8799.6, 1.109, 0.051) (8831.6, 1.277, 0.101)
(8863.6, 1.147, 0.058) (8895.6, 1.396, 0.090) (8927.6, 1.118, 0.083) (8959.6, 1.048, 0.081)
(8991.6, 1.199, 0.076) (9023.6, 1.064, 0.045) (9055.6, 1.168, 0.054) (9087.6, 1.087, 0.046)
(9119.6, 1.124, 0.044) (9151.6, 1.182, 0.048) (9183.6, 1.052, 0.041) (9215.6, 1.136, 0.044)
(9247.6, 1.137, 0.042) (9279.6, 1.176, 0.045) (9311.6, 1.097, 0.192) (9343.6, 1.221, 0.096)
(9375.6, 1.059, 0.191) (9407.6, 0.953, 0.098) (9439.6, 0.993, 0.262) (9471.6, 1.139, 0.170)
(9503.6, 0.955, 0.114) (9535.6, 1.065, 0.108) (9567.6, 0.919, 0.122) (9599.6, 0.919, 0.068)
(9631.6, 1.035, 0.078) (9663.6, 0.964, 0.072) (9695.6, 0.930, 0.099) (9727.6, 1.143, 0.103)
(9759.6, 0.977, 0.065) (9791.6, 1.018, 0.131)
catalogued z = 0.32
